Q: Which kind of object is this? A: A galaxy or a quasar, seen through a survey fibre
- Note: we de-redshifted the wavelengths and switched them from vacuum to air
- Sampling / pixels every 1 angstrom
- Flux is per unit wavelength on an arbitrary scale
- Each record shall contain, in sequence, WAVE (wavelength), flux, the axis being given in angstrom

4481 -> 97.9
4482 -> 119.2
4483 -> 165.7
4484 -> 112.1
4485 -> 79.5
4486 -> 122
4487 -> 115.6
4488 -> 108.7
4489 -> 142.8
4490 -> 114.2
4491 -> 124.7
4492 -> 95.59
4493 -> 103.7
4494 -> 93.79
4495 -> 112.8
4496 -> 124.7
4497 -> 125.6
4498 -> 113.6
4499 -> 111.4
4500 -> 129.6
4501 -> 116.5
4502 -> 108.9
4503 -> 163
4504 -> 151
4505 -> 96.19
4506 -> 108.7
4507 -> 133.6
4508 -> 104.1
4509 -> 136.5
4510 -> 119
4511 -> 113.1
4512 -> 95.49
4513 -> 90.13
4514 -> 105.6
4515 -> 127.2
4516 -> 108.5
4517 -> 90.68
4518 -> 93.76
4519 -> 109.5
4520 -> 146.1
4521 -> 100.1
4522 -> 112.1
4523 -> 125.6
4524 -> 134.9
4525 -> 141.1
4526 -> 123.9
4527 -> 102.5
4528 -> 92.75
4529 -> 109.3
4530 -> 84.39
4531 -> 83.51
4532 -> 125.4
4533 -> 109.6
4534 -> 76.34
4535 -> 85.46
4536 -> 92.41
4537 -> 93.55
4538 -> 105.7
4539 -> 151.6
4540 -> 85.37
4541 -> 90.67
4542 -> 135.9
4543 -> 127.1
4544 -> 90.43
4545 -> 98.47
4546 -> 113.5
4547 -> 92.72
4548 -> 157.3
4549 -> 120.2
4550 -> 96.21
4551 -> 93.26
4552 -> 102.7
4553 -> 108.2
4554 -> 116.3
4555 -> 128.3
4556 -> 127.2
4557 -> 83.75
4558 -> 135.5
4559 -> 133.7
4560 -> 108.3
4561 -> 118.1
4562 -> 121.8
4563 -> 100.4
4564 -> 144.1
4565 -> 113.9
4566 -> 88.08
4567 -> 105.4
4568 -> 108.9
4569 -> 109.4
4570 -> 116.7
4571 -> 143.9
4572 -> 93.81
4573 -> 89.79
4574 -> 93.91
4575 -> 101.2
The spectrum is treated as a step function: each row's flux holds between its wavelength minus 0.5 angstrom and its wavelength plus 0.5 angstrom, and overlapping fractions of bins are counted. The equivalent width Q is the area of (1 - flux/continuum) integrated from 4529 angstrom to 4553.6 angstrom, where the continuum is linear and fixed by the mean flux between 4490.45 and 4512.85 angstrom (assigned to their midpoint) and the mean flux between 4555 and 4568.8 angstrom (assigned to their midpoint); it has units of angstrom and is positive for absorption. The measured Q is 2.2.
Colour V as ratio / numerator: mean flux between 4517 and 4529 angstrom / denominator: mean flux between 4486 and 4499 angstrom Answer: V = 1.0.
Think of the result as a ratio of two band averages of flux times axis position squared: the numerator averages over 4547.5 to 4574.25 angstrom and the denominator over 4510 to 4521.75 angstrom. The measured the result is 1.07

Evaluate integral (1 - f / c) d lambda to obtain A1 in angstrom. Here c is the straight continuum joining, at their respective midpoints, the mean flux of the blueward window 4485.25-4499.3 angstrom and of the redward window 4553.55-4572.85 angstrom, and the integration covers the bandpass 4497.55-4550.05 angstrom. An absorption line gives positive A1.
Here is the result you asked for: 1.23 angstrom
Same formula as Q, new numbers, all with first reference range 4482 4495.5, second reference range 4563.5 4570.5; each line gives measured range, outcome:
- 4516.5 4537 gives 1.3 angstrom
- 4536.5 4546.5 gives 0.3 angstrom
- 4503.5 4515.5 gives -0.1 angstrom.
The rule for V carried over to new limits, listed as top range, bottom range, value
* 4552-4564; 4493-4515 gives 1.00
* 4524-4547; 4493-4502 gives 0.92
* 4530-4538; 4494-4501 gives 0.81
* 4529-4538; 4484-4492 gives 0.84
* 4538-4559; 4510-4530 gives 1.02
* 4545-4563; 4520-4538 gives 1.07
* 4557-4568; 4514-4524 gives 1.01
